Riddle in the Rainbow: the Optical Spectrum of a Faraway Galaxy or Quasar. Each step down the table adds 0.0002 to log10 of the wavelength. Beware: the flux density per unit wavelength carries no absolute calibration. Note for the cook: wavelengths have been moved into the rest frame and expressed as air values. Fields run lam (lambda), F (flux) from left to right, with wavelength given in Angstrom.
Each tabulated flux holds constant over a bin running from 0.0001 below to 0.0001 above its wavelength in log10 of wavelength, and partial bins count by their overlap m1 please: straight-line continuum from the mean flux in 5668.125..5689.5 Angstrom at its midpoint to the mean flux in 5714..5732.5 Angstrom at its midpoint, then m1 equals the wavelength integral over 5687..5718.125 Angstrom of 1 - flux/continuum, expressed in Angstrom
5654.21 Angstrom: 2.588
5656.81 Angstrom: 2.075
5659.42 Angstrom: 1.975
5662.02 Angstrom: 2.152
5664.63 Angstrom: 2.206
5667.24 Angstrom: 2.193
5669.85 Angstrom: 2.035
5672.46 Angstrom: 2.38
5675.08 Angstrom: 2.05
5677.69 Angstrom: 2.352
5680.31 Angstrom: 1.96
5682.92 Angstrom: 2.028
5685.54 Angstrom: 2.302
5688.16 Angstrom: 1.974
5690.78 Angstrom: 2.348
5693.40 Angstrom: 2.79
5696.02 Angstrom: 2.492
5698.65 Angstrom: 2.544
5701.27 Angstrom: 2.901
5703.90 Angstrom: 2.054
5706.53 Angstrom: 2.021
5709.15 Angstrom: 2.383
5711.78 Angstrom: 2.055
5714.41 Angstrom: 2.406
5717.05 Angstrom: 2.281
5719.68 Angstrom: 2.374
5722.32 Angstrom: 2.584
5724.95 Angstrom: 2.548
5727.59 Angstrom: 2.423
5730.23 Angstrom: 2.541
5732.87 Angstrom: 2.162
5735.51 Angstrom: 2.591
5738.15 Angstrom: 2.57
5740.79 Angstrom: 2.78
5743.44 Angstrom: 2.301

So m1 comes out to -0.8 Angstrom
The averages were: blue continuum 2.14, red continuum 2.44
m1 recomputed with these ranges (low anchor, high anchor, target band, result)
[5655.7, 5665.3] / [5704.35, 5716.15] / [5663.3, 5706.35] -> -2.6 Angstrom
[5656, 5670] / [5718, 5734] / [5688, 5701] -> -1.3 Angstrom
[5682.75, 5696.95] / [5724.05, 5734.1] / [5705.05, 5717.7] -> 0.8 Angstrom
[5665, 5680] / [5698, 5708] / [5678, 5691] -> 0.8 Angstrom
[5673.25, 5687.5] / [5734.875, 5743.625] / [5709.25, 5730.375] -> 0.4 Angstrom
